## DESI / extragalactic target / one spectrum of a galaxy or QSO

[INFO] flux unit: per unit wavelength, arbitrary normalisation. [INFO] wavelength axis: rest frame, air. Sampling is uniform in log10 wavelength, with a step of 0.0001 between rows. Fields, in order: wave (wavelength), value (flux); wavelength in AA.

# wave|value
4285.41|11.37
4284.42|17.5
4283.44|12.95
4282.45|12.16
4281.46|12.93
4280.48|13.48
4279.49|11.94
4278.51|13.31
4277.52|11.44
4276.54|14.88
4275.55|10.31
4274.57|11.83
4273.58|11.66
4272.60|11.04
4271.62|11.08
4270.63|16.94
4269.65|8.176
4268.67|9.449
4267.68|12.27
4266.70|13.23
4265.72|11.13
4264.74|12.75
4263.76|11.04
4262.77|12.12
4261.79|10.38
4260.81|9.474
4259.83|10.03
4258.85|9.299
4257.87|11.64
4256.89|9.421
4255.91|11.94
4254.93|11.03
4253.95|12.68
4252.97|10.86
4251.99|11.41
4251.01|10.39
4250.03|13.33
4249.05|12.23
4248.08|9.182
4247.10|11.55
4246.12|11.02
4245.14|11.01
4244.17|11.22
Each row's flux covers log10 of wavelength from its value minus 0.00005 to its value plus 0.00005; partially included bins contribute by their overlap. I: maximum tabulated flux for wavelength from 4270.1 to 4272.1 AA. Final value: 16.94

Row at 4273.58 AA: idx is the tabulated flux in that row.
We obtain 11.66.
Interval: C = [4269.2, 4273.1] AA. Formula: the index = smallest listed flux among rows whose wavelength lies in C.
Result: 8.176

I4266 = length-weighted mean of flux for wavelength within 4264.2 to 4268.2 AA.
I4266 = 12.3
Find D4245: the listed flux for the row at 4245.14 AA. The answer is 11.01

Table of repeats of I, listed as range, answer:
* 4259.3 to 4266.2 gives 12.75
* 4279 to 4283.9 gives 13.48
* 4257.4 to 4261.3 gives 11.64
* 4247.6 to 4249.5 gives 12.23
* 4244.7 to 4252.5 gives 13.33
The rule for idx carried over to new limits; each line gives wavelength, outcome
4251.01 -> 10.39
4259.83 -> 10.03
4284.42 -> 17.5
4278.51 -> 13.31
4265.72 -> 11.13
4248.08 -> 9.182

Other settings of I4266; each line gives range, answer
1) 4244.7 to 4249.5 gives 11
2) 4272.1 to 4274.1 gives 11.4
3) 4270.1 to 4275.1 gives 12.5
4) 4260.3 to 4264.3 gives 10.8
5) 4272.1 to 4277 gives 11.9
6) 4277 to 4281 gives 12.6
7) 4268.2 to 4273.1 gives 11.4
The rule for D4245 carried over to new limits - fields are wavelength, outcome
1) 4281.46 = 12.93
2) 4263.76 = 11.04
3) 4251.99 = 11.41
